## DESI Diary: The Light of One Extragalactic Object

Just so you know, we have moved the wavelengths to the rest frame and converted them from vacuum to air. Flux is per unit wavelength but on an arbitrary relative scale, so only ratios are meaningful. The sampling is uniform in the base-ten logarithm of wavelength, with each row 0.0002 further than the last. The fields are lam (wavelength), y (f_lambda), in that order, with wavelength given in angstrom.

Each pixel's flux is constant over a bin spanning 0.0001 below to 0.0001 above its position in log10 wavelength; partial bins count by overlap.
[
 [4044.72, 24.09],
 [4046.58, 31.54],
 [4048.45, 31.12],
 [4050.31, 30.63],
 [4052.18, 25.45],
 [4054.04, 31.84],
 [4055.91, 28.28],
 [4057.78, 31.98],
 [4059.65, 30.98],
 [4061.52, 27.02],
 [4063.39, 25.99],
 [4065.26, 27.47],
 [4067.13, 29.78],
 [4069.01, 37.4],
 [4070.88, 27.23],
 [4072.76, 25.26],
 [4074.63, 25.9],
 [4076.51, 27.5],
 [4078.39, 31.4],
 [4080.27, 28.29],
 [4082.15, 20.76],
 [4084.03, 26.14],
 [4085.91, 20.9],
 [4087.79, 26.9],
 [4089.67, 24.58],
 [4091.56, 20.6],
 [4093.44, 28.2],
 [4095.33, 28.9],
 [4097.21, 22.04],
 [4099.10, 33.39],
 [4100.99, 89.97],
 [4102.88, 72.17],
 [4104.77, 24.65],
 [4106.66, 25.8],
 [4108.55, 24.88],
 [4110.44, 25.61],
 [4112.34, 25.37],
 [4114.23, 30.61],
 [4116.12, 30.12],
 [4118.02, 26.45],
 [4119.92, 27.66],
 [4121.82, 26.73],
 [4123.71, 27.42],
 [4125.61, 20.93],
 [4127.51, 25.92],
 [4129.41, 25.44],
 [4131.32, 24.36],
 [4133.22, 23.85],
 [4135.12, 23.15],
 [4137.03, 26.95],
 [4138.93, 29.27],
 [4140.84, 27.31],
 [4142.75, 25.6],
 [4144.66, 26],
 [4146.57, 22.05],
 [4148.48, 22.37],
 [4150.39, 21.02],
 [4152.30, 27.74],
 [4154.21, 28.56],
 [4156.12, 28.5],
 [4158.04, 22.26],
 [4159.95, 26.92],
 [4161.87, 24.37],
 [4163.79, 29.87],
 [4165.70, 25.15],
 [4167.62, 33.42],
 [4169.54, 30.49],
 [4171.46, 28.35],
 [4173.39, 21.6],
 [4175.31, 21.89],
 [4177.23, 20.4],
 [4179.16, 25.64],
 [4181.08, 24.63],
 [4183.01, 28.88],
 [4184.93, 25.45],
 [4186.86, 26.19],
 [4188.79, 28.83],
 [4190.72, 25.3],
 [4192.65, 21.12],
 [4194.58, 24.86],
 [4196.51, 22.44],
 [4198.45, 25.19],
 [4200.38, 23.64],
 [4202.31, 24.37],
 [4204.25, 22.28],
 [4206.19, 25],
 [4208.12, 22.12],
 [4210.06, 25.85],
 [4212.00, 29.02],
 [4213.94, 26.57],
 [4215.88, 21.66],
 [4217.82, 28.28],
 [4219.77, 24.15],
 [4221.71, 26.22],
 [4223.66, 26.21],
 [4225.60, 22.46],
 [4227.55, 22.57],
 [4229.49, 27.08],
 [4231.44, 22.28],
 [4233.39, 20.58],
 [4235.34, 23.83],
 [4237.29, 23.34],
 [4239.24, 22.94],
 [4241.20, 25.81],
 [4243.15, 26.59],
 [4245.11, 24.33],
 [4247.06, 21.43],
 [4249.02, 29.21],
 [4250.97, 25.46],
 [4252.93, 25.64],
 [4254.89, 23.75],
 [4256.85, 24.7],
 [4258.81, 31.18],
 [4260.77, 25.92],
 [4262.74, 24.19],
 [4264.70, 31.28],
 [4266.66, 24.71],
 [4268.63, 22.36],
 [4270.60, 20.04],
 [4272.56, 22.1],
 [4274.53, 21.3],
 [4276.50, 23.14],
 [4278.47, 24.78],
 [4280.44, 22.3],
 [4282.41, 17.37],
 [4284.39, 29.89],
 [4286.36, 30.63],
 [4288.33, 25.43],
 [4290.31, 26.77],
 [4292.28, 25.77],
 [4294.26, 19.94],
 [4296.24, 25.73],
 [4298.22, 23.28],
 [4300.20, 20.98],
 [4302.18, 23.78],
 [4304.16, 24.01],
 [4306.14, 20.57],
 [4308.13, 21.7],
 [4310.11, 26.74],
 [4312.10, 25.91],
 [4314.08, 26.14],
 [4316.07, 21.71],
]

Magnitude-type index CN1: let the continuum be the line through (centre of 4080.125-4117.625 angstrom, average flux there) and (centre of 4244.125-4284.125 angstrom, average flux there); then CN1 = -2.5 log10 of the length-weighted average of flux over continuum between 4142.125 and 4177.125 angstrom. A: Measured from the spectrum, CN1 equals 0.12 mag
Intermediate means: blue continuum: 31.5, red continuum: 24.4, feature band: 25.8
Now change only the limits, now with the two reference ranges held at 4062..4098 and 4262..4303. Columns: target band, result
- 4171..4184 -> 0.05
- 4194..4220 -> 0.01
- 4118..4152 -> 0.03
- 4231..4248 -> 0.05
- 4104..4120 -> -0.02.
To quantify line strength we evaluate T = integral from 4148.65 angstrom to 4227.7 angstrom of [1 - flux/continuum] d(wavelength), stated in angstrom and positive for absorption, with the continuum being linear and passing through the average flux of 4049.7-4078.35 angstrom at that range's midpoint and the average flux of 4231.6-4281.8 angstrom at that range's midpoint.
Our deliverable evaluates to 1.9 angstrom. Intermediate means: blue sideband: 28.9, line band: 25.3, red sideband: 24.3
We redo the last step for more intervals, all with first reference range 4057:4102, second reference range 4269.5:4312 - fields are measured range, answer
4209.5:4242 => 1.3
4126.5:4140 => 1.3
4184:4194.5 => 0.5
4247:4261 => -0.8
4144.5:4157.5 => 1.3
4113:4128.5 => 1.0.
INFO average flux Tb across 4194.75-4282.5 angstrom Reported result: 24.4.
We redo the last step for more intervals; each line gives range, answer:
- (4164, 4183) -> 26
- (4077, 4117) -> 31.5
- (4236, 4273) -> 25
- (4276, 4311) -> 24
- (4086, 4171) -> 28.6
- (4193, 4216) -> 24.4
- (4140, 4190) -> 25.9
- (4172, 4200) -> 24.5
